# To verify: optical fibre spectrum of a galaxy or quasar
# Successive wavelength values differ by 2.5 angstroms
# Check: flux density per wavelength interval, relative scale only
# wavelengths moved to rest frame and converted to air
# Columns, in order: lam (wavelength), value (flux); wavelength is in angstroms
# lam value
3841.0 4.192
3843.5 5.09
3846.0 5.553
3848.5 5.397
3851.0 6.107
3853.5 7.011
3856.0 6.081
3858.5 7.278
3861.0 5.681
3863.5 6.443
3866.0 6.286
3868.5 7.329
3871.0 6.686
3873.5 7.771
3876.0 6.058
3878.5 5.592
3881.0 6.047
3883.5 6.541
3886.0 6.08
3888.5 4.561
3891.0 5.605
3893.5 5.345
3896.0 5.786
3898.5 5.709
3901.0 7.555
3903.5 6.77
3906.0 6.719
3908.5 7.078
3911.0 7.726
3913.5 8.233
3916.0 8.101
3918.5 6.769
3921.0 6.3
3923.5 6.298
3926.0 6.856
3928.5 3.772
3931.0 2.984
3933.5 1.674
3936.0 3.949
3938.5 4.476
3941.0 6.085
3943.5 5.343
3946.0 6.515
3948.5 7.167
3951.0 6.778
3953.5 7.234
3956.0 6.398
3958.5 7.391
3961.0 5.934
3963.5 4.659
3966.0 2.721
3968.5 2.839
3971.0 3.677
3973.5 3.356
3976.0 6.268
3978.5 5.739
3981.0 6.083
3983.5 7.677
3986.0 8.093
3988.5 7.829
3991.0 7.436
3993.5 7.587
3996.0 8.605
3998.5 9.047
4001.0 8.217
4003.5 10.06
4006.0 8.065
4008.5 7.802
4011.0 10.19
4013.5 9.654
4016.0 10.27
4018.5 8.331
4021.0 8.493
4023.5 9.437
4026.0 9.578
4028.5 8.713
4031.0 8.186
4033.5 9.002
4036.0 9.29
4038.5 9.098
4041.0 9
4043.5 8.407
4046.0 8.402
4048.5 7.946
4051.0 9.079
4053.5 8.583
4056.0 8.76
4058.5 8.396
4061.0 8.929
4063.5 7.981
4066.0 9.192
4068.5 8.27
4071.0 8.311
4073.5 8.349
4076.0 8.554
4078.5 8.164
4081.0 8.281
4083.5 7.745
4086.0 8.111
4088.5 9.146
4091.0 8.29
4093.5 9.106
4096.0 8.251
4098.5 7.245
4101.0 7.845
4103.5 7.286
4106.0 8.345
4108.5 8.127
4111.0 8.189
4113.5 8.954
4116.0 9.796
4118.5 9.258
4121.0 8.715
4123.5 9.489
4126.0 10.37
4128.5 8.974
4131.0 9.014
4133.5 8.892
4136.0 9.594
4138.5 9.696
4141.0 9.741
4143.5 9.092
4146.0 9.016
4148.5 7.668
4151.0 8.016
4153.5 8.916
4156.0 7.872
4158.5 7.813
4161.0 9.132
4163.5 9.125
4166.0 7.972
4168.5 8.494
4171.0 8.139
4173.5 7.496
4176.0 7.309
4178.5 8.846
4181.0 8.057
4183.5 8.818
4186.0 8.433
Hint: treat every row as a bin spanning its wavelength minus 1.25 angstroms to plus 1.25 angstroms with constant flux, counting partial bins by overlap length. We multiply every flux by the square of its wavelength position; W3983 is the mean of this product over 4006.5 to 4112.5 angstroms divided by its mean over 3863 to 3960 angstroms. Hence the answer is 1.50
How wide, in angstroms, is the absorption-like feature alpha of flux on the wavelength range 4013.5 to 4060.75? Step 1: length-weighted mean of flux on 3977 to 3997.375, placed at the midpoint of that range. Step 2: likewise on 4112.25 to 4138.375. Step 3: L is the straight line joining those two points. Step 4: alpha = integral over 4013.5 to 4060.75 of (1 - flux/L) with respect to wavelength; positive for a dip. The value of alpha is -4.6 angstroms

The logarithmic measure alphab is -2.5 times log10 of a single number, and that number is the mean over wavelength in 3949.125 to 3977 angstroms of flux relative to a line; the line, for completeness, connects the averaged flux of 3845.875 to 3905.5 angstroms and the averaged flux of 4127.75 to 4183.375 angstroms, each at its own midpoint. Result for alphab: 0.31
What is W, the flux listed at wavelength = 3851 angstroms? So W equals 6.107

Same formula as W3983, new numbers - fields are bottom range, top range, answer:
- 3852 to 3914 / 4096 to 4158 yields 1.53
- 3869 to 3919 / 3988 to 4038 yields 1.43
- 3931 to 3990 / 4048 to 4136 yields 1.66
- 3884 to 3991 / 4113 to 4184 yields 1.65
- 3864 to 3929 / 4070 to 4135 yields 1.47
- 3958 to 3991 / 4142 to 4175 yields 1.64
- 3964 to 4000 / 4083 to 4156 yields 1.50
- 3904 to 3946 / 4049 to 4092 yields 1.57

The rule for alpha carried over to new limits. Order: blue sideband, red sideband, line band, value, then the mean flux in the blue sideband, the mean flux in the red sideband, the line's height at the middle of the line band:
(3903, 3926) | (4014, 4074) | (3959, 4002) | 9.47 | 7.11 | 8.77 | 7.95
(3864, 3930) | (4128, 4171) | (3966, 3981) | 5.80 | 6.43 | 8.74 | 7.13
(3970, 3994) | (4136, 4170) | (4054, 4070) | -2.43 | 6.36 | 8.69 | 7.45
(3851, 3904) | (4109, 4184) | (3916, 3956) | 7.22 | 6.28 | 8.74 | 6.82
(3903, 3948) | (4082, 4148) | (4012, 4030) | -4.62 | 5.88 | 8.77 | 7.33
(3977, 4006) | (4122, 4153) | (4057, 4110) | 2.21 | 7.85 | 9.12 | 8.65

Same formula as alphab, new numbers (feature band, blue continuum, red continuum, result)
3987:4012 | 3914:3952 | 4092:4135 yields -0.25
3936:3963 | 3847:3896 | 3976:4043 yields 0.21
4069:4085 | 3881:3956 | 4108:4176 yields -0.04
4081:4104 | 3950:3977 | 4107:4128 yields 0.04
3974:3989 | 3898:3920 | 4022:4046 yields 0.22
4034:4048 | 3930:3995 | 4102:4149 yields -0.21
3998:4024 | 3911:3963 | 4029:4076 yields -0.18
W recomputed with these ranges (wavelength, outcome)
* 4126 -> 10.37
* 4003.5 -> 10.06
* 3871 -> 6.686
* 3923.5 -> 6.298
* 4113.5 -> 8.954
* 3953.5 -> 7.234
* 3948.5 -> 7.167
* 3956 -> 6.398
